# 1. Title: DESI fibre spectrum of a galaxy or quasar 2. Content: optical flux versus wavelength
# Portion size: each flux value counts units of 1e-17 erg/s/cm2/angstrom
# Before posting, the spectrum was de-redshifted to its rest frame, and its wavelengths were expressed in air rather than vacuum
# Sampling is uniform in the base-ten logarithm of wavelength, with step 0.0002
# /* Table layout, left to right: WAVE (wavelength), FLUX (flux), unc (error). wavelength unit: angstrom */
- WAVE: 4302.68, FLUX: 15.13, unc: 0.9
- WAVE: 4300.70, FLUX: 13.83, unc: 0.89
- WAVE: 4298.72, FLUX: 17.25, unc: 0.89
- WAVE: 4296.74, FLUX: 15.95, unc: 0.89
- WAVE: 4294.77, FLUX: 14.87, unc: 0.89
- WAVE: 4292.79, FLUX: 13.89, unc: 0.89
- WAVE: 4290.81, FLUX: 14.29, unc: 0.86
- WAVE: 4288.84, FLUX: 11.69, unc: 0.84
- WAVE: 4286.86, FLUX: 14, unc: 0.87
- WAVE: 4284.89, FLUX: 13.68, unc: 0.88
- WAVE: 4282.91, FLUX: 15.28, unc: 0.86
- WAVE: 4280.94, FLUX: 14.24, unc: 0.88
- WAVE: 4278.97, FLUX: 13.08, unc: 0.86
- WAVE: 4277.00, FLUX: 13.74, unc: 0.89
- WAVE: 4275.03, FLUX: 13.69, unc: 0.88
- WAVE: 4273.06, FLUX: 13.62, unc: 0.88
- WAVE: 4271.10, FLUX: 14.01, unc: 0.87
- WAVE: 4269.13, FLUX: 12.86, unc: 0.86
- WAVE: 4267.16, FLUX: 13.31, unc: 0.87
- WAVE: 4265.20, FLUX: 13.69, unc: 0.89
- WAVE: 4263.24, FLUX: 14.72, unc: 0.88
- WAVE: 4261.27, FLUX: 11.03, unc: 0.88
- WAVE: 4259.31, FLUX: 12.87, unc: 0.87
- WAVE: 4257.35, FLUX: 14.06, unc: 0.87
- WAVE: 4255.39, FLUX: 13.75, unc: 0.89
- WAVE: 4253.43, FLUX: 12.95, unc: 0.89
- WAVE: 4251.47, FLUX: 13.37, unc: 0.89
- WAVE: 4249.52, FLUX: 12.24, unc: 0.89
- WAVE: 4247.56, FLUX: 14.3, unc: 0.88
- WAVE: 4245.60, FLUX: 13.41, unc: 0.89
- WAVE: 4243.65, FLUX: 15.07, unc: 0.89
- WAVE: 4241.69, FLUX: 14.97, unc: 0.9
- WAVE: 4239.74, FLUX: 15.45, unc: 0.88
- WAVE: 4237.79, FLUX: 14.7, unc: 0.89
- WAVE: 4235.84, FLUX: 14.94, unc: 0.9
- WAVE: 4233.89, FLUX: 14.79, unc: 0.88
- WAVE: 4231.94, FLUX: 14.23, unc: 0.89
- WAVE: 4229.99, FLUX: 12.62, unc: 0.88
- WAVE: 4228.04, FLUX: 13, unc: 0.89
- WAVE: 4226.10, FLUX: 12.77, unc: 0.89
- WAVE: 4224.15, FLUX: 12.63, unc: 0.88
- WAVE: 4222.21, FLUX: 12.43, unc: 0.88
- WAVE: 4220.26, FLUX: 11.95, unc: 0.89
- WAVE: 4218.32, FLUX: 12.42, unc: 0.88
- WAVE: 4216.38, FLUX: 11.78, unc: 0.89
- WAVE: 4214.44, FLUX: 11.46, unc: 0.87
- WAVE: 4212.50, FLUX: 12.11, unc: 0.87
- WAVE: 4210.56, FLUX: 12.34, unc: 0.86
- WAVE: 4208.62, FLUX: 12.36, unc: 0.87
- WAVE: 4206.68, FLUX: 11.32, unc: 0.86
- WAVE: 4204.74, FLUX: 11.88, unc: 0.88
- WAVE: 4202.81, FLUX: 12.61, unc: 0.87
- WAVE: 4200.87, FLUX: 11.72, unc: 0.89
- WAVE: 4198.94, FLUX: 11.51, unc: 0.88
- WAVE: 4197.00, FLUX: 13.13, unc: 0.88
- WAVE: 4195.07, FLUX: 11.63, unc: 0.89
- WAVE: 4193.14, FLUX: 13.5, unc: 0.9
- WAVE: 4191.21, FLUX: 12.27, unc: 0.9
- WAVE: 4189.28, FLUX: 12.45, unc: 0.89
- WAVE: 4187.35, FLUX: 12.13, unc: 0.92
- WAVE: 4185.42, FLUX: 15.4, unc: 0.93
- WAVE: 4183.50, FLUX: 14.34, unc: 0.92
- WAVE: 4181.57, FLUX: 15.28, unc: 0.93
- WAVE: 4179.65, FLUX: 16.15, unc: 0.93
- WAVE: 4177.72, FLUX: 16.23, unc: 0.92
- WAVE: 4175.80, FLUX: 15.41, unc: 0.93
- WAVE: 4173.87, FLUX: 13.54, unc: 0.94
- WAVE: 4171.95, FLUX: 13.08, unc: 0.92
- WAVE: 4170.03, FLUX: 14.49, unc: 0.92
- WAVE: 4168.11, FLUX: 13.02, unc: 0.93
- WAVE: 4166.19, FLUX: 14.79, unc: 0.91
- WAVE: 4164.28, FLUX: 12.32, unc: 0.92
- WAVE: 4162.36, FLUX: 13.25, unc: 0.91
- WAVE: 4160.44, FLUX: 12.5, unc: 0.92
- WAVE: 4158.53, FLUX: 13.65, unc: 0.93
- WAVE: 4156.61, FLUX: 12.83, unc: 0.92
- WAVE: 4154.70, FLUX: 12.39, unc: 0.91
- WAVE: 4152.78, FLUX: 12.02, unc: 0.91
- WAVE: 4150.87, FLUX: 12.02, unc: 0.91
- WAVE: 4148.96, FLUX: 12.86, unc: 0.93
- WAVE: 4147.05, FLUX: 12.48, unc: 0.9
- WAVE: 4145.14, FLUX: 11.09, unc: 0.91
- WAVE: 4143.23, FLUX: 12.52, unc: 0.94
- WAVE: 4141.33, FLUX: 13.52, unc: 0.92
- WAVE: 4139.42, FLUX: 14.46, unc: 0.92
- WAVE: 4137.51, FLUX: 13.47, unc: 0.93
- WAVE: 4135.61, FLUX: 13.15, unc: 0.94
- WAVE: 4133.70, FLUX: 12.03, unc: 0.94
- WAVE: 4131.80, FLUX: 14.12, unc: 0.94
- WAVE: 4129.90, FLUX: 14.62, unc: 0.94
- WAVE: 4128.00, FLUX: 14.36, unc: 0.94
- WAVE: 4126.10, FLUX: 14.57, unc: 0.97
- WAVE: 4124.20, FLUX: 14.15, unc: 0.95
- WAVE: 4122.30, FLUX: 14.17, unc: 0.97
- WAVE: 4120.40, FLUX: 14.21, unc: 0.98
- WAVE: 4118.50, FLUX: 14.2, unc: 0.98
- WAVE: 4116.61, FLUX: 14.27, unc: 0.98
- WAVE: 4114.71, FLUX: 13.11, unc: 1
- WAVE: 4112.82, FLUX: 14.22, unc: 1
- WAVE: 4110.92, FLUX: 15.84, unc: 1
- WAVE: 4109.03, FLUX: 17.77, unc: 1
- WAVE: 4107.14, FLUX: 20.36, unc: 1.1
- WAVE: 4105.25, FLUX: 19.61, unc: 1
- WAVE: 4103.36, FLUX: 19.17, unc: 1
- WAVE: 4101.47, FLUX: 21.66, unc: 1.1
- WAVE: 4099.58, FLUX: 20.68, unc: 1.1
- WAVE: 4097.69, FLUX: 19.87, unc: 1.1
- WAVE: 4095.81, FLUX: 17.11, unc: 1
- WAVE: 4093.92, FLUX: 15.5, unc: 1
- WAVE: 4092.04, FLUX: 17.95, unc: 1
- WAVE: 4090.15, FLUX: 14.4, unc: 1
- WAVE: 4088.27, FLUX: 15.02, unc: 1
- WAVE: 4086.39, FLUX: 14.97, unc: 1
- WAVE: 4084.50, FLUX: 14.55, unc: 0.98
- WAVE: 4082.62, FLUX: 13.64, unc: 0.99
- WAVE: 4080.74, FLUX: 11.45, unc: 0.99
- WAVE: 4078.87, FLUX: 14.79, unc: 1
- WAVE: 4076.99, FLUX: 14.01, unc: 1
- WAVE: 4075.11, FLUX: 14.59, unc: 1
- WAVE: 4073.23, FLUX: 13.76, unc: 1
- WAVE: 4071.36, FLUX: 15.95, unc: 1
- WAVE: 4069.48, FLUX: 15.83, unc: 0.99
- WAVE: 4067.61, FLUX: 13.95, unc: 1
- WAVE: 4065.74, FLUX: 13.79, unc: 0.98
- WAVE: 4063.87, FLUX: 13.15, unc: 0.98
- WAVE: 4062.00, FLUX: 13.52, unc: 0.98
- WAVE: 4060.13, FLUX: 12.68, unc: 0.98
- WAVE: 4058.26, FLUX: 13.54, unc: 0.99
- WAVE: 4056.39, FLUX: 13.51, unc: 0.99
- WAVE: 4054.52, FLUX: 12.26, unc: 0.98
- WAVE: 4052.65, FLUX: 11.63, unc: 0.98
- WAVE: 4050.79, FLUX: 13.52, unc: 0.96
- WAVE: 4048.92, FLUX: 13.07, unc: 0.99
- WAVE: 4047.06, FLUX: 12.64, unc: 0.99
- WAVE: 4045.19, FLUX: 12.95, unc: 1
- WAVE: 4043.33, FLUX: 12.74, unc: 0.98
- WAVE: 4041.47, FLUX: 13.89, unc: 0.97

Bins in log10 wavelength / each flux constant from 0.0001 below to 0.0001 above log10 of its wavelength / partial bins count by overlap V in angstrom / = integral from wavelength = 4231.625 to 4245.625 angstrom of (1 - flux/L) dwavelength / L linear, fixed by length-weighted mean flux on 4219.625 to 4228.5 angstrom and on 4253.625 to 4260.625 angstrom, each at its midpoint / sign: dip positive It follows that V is -2.05 angstrom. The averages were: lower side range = 12.6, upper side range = 13.4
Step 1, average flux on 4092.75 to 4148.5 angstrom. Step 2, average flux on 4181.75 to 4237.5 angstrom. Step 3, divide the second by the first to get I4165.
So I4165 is 0.8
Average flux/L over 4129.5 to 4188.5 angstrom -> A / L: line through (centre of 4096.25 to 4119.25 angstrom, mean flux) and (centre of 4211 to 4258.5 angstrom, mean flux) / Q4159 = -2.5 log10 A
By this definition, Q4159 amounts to 0.17 mag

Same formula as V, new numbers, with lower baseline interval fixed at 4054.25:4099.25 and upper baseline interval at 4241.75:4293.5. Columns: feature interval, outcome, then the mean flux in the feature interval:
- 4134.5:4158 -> 2.5 angstrom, 12.7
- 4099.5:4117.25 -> -3.7 angstrom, 17.6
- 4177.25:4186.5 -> -0.9 angstrom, 15.4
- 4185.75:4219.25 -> 4.2 angstrom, 12.2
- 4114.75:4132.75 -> 0.2 angstrom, 14.2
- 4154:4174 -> 1.3 angstrom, 13.3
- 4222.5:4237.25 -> 0.3 angstrom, 13.6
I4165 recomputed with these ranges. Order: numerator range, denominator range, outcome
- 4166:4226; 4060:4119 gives 0.83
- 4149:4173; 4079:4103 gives 0.79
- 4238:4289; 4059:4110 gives 0.86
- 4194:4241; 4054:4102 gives 0.85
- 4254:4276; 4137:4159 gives 1.05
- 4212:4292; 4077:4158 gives 0.91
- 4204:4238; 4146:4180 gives 0.95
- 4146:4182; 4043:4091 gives 0.99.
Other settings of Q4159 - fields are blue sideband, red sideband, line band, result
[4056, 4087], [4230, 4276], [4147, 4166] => 0.095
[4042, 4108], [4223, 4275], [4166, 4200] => 0.034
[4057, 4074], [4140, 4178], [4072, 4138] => -0.136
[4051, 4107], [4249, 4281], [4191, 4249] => 0.068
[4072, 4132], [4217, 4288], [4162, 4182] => 0.030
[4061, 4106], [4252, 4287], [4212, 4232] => 0.140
